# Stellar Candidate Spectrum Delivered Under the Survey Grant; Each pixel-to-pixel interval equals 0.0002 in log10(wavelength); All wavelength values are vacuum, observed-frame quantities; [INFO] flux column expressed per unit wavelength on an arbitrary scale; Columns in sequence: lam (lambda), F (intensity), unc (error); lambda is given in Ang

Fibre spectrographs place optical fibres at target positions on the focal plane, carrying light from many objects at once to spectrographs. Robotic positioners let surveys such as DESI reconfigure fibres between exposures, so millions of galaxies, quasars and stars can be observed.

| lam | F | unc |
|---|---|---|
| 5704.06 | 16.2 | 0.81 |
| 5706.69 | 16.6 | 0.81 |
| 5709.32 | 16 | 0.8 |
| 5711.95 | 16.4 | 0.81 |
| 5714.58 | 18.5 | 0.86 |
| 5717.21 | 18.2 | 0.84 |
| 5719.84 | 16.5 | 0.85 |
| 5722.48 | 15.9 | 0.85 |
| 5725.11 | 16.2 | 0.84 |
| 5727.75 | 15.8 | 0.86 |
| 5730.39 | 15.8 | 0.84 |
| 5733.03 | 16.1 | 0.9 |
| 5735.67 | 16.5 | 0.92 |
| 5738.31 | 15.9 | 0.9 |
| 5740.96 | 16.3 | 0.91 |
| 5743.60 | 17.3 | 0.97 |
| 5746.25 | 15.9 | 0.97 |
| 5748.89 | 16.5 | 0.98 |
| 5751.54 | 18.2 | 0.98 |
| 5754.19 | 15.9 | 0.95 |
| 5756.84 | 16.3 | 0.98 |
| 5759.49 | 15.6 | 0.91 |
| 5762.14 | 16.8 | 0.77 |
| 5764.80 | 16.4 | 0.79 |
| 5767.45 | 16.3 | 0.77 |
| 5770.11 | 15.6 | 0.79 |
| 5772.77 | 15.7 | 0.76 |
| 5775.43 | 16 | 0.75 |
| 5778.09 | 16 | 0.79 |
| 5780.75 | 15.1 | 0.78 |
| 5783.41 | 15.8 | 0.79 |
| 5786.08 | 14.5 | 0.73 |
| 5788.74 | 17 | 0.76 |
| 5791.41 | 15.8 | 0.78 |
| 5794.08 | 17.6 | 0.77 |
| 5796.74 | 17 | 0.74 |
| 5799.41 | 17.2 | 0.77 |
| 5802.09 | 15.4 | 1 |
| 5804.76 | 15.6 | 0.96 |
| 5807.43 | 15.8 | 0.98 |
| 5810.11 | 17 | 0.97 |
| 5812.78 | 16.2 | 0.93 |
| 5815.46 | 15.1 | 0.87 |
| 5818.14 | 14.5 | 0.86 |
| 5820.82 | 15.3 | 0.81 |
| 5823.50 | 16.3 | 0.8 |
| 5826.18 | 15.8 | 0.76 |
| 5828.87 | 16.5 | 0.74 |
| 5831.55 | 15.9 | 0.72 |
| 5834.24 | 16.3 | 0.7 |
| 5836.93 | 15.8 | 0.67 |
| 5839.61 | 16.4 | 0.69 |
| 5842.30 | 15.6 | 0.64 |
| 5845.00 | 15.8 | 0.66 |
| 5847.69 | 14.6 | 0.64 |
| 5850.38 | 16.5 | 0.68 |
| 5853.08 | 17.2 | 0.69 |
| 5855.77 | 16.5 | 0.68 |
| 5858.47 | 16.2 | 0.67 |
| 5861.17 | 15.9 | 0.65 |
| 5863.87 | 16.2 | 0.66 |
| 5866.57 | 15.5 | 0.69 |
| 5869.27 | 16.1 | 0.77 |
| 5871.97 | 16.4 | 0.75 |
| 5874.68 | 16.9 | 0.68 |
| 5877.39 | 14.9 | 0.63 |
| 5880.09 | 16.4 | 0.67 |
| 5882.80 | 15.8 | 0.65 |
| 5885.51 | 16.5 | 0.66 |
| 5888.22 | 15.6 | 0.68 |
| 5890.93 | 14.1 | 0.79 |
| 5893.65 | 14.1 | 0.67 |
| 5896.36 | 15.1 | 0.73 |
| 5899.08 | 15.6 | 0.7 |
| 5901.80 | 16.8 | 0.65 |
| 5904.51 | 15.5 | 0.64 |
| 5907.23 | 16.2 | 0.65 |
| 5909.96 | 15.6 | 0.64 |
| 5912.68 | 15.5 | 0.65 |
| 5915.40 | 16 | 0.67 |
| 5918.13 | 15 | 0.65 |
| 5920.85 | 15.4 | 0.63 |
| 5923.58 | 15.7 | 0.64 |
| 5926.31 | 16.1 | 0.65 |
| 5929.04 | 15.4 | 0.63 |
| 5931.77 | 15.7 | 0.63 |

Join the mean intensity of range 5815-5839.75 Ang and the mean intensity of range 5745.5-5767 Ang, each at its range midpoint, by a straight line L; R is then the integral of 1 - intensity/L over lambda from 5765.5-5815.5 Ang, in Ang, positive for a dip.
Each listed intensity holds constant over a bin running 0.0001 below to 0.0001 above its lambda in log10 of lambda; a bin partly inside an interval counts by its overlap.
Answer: 0.2 Ang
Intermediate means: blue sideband 16.5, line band 16.1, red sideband 15.8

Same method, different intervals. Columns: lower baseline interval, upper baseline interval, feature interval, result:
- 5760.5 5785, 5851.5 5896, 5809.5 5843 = 0.1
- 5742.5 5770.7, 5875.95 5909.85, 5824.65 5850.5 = 0.0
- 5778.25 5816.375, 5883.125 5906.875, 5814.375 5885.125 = -0.9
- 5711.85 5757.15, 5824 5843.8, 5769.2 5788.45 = 0.9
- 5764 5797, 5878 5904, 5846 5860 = -0.4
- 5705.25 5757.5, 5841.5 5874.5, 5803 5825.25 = 0.7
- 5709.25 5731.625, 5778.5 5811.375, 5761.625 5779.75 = 0.3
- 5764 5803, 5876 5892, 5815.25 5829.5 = 0.3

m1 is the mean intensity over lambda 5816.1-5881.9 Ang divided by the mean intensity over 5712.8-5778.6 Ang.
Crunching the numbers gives 1.0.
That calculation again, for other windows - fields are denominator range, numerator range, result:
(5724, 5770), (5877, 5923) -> 0.95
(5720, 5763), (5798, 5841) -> 0.98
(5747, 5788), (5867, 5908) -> 0.98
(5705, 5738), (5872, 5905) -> 0.95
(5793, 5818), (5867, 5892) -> 0.98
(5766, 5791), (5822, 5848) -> 1.01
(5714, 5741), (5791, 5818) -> 0.98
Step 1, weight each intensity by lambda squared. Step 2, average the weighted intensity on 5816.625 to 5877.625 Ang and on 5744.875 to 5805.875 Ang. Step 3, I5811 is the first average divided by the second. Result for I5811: 1.01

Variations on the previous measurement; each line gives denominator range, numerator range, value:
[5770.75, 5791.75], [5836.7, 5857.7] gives 1.05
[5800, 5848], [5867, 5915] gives 1.02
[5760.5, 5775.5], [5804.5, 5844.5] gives 1.00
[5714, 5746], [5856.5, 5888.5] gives 1.02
